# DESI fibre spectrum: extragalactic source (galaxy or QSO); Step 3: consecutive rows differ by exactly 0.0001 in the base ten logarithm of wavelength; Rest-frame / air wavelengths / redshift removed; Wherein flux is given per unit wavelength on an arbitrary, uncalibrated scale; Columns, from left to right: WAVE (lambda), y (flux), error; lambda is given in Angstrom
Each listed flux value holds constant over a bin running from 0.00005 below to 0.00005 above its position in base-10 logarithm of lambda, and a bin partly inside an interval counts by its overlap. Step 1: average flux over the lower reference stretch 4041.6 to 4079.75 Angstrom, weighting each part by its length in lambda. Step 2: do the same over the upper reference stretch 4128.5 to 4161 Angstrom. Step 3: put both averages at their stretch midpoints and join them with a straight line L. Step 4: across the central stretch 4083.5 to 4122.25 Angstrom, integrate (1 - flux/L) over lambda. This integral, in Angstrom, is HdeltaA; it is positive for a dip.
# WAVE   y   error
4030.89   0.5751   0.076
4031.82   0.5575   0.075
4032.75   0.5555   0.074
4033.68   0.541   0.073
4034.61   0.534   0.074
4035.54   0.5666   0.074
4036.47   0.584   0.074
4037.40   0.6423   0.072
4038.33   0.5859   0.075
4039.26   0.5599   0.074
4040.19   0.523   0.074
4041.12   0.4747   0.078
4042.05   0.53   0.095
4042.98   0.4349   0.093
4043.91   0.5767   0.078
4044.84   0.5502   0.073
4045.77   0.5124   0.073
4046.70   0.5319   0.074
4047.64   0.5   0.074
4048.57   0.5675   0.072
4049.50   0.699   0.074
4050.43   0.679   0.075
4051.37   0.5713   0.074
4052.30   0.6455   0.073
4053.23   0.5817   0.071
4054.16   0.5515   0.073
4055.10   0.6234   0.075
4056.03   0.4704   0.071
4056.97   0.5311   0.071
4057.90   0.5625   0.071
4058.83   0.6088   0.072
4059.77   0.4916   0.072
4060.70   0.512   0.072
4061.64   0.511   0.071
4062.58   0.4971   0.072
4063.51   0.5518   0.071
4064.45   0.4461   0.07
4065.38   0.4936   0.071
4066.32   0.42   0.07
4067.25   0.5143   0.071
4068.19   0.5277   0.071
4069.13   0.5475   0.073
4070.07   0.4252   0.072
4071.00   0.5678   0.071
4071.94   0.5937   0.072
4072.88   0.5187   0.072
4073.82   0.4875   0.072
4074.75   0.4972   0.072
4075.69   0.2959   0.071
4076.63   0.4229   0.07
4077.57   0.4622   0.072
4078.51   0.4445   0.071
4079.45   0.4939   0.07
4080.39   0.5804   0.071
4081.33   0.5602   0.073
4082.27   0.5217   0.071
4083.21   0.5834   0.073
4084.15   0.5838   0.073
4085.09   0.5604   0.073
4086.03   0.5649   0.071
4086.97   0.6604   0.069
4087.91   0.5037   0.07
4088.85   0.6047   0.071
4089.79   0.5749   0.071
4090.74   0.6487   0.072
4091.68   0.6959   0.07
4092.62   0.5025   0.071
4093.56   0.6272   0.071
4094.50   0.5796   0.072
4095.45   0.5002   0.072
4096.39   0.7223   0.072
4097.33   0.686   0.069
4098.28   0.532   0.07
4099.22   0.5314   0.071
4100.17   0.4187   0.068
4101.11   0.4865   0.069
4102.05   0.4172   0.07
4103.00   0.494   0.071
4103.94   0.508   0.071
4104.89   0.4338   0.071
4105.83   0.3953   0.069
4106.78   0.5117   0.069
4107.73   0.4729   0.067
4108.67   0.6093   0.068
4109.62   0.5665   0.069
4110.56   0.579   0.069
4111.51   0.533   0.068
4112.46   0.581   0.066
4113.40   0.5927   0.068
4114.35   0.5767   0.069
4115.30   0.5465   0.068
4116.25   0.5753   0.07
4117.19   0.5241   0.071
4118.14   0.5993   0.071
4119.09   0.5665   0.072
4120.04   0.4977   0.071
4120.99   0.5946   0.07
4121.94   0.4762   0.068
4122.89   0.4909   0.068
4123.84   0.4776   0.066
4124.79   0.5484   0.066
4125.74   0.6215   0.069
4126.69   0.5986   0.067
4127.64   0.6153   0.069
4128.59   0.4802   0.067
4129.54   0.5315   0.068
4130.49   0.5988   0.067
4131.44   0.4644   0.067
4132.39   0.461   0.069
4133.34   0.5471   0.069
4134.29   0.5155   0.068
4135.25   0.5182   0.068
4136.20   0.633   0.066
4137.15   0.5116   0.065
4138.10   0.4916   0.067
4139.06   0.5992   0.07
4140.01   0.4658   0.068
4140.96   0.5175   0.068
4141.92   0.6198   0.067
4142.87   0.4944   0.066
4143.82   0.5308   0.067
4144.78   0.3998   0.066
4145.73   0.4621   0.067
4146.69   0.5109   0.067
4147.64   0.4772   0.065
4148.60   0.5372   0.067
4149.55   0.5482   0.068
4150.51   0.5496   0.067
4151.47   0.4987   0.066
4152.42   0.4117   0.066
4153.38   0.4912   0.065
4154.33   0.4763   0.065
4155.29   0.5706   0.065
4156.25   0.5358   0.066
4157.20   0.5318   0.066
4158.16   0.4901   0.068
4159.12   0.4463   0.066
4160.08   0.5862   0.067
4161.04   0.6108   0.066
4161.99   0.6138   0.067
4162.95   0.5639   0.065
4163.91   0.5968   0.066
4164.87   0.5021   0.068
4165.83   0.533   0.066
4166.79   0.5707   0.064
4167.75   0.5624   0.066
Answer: -2.4 Angstrom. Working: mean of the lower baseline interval 0.523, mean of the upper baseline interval 0.517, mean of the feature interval 0.553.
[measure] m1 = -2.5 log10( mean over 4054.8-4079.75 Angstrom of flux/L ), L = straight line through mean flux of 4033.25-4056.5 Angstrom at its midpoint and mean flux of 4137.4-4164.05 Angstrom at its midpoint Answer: 0.11 mag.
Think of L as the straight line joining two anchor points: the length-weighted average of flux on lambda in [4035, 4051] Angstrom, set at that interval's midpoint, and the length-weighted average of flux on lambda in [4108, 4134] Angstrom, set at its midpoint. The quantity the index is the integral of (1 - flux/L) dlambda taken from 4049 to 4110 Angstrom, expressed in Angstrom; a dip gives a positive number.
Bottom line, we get 2.0 Angstrom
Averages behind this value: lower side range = 0.56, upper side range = 0.549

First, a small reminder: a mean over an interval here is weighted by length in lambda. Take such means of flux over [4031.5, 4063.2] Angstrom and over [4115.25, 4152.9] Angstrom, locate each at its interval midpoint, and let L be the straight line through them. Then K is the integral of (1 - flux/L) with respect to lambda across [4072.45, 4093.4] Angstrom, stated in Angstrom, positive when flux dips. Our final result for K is 0.3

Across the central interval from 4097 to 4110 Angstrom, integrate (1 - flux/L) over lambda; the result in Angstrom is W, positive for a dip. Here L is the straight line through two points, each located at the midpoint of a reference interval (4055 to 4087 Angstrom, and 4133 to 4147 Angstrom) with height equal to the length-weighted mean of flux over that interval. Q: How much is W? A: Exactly 0.4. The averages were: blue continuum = 0.515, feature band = 0.502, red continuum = 0.521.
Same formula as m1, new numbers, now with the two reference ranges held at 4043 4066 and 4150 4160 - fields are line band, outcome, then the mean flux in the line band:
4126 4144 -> -0.05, 0.538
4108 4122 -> -0.08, 0.563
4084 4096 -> -0.10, 0.586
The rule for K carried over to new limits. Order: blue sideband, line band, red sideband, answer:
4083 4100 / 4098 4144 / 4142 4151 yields 1.2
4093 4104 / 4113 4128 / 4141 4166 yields -0.6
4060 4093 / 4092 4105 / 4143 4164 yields -0.3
